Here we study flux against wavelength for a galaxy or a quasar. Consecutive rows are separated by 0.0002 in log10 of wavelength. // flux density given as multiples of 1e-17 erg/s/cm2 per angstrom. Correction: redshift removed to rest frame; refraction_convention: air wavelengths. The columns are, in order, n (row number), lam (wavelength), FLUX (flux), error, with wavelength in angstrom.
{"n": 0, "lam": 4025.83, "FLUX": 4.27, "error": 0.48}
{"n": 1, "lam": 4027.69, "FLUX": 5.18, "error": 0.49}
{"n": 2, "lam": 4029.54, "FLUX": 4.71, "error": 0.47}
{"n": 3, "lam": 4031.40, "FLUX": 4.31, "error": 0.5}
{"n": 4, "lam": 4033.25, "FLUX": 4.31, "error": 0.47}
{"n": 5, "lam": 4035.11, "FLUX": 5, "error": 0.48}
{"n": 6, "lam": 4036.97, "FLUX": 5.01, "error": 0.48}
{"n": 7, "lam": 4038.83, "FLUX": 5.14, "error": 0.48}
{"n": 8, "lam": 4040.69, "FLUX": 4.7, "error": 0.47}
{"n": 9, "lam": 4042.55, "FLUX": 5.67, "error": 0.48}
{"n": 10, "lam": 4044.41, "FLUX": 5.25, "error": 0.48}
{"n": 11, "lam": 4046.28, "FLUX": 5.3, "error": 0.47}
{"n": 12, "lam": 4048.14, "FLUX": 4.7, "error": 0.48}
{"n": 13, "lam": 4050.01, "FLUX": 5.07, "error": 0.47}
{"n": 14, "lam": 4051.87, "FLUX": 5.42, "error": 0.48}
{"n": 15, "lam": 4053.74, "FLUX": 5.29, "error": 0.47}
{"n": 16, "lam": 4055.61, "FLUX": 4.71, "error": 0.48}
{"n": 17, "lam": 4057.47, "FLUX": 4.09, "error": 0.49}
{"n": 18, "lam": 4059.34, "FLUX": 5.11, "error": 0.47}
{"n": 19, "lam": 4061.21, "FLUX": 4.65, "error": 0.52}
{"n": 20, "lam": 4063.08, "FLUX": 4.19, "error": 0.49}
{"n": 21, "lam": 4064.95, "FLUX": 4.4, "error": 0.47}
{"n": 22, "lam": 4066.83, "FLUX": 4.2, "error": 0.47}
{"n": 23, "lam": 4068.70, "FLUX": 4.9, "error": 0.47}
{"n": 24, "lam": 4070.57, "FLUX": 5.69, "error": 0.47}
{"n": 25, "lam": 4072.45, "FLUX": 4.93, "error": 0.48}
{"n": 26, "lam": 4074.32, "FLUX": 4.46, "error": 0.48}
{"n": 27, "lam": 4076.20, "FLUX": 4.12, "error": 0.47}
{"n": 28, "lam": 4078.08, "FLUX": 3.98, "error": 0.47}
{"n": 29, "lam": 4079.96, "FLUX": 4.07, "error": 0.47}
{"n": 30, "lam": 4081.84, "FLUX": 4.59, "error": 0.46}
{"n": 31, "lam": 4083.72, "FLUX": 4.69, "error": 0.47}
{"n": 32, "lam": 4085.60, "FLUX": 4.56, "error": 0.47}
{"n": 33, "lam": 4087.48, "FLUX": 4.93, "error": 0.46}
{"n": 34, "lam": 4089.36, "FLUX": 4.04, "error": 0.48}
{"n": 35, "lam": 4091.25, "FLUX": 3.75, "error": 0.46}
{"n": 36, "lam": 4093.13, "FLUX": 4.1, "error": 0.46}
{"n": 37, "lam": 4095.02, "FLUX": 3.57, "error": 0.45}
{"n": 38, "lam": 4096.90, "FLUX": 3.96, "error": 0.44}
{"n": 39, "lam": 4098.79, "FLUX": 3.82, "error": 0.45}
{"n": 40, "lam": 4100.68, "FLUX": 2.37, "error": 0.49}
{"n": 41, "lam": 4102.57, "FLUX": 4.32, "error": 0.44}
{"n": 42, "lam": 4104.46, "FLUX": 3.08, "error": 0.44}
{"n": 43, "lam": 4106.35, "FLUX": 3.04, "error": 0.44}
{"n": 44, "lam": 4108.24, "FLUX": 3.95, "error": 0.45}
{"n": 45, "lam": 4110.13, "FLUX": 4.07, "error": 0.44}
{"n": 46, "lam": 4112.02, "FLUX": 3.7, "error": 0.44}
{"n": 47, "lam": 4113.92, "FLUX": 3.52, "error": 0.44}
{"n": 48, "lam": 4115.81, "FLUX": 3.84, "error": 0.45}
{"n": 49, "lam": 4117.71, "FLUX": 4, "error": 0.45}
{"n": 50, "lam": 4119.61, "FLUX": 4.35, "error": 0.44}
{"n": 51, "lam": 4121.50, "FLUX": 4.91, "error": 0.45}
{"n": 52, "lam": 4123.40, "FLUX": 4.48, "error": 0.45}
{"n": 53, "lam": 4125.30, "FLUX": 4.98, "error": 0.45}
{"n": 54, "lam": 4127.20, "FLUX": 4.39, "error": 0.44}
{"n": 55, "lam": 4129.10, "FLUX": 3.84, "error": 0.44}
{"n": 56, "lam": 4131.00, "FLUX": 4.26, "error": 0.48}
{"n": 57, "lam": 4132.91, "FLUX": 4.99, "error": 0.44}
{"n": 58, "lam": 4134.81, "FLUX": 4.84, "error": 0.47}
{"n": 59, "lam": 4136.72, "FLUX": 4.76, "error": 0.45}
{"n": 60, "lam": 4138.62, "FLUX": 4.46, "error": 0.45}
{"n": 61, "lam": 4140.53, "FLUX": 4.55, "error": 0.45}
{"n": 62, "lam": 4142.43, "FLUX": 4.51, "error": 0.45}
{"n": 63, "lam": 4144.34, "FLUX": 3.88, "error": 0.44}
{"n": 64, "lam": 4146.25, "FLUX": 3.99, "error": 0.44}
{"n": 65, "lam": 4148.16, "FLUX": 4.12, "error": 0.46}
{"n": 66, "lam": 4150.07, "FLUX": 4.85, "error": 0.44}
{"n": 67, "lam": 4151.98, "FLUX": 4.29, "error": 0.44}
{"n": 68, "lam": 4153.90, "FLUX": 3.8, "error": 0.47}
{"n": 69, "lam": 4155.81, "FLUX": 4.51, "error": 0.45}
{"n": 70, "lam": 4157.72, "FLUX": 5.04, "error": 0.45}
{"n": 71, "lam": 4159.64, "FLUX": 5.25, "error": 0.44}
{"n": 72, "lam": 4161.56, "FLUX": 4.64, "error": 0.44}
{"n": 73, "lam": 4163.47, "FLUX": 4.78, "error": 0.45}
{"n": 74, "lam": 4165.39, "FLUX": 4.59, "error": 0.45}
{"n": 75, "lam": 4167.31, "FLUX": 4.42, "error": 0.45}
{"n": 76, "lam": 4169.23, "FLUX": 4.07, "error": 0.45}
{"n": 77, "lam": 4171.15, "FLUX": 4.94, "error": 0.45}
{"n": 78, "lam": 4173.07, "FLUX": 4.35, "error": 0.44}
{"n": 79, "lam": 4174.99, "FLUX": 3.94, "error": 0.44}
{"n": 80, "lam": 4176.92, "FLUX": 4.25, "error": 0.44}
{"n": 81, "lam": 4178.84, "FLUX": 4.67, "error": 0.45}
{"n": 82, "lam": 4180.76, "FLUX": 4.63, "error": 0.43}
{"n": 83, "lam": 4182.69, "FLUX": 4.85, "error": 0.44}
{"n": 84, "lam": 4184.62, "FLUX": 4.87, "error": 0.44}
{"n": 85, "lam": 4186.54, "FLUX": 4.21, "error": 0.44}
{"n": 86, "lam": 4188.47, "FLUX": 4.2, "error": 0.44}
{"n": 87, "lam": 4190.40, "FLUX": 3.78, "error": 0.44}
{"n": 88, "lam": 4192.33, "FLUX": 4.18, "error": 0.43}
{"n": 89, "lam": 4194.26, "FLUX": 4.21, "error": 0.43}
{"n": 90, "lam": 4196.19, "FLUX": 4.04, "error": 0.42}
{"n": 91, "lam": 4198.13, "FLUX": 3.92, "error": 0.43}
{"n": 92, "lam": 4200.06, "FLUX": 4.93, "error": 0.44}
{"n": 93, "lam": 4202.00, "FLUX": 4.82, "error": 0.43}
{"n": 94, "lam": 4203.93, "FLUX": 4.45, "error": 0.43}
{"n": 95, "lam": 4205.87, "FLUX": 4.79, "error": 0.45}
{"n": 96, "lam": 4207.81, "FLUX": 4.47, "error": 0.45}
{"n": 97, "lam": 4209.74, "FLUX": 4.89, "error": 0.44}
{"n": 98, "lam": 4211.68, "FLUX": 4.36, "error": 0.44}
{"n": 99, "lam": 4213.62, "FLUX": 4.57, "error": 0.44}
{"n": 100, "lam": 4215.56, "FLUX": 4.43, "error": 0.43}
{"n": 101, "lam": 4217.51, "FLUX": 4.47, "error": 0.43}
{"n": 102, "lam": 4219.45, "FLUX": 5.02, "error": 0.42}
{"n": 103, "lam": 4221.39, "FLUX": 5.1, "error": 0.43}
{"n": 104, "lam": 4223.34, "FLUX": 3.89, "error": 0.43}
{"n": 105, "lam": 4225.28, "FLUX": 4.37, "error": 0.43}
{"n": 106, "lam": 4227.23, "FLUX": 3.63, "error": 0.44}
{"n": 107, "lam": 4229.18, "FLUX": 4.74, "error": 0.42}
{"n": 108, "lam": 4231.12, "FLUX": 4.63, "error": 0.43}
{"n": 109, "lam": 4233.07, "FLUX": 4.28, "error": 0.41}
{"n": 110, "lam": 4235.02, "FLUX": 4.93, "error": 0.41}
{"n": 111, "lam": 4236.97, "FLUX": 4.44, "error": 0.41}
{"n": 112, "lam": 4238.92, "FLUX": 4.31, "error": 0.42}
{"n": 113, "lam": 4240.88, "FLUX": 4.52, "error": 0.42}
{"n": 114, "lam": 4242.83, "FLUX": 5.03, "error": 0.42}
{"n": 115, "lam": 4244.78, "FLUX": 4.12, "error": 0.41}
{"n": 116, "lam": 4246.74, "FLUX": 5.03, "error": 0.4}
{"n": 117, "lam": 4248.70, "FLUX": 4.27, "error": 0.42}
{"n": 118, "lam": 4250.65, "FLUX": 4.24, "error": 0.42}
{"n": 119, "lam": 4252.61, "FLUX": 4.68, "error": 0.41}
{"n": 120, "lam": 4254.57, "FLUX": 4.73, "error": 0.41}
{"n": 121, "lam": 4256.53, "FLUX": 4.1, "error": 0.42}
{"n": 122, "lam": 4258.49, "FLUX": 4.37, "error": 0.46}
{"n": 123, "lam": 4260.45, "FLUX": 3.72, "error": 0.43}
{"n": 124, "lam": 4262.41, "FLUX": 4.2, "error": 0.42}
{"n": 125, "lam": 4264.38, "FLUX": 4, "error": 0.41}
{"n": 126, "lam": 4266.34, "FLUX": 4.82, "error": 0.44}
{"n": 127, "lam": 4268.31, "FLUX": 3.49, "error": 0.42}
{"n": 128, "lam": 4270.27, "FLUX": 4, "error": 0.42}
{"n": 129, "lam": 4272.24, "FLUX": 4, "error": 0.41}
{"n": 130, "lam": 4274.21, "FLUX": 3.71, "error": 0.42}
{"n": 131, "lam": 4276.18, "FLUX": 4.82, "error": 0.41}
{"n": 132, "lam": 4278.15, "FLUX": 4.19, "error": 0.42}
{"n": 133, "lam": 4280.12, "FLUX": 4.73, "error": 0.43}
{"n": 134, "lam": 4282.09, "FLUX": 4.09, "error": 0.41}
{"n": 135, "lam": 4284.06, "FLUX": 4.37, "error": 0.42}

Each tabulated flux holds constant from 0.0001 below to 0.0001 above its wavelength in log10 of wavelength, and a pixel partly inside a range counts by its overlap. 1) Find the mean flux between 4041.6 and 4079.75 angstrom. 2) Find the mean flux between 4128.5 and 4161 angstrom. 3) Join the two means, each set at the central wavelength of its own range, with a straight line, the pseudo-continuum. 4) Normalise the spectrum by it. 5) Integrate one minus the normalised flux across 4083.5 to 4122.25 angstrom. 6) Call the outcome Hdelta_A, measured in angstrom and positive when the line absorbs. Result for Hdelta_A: 6.0 angstrom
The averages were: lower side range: 4.79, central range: 3.91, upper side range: 4.48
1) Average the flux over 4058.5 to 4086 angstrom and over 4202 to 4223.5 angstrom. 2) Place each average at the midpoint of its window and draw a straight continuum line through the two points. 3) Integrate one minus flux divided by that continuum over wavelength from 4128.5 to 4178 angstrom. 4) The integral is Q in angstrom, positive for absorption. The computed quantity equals 1.5 angstrom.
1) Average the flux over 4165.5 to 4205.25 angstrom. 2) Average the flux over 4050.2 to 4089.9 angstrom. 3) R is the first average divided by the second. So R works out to 0.9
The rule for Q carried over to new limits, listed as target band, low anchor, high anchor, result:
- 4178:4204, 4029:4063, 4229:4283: 0.67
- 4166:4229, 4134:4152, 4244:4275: -1.49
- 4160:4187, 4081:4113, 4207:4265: -2.10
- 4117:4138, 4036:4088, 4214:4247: 0.64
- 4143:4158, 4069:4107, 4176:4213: 0.12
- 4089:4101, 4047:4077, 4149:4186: 2.52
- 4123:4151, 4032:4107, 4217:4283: -0.12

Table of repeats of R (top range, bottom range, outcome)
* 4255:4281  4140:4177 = 0.94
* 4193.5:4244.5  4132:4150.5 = 1.00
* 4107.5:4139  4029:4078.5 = 0.90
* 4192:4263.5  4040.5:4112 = 1.01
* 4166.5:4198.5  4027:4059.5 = 0.88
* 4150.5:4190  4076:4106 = 1.13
